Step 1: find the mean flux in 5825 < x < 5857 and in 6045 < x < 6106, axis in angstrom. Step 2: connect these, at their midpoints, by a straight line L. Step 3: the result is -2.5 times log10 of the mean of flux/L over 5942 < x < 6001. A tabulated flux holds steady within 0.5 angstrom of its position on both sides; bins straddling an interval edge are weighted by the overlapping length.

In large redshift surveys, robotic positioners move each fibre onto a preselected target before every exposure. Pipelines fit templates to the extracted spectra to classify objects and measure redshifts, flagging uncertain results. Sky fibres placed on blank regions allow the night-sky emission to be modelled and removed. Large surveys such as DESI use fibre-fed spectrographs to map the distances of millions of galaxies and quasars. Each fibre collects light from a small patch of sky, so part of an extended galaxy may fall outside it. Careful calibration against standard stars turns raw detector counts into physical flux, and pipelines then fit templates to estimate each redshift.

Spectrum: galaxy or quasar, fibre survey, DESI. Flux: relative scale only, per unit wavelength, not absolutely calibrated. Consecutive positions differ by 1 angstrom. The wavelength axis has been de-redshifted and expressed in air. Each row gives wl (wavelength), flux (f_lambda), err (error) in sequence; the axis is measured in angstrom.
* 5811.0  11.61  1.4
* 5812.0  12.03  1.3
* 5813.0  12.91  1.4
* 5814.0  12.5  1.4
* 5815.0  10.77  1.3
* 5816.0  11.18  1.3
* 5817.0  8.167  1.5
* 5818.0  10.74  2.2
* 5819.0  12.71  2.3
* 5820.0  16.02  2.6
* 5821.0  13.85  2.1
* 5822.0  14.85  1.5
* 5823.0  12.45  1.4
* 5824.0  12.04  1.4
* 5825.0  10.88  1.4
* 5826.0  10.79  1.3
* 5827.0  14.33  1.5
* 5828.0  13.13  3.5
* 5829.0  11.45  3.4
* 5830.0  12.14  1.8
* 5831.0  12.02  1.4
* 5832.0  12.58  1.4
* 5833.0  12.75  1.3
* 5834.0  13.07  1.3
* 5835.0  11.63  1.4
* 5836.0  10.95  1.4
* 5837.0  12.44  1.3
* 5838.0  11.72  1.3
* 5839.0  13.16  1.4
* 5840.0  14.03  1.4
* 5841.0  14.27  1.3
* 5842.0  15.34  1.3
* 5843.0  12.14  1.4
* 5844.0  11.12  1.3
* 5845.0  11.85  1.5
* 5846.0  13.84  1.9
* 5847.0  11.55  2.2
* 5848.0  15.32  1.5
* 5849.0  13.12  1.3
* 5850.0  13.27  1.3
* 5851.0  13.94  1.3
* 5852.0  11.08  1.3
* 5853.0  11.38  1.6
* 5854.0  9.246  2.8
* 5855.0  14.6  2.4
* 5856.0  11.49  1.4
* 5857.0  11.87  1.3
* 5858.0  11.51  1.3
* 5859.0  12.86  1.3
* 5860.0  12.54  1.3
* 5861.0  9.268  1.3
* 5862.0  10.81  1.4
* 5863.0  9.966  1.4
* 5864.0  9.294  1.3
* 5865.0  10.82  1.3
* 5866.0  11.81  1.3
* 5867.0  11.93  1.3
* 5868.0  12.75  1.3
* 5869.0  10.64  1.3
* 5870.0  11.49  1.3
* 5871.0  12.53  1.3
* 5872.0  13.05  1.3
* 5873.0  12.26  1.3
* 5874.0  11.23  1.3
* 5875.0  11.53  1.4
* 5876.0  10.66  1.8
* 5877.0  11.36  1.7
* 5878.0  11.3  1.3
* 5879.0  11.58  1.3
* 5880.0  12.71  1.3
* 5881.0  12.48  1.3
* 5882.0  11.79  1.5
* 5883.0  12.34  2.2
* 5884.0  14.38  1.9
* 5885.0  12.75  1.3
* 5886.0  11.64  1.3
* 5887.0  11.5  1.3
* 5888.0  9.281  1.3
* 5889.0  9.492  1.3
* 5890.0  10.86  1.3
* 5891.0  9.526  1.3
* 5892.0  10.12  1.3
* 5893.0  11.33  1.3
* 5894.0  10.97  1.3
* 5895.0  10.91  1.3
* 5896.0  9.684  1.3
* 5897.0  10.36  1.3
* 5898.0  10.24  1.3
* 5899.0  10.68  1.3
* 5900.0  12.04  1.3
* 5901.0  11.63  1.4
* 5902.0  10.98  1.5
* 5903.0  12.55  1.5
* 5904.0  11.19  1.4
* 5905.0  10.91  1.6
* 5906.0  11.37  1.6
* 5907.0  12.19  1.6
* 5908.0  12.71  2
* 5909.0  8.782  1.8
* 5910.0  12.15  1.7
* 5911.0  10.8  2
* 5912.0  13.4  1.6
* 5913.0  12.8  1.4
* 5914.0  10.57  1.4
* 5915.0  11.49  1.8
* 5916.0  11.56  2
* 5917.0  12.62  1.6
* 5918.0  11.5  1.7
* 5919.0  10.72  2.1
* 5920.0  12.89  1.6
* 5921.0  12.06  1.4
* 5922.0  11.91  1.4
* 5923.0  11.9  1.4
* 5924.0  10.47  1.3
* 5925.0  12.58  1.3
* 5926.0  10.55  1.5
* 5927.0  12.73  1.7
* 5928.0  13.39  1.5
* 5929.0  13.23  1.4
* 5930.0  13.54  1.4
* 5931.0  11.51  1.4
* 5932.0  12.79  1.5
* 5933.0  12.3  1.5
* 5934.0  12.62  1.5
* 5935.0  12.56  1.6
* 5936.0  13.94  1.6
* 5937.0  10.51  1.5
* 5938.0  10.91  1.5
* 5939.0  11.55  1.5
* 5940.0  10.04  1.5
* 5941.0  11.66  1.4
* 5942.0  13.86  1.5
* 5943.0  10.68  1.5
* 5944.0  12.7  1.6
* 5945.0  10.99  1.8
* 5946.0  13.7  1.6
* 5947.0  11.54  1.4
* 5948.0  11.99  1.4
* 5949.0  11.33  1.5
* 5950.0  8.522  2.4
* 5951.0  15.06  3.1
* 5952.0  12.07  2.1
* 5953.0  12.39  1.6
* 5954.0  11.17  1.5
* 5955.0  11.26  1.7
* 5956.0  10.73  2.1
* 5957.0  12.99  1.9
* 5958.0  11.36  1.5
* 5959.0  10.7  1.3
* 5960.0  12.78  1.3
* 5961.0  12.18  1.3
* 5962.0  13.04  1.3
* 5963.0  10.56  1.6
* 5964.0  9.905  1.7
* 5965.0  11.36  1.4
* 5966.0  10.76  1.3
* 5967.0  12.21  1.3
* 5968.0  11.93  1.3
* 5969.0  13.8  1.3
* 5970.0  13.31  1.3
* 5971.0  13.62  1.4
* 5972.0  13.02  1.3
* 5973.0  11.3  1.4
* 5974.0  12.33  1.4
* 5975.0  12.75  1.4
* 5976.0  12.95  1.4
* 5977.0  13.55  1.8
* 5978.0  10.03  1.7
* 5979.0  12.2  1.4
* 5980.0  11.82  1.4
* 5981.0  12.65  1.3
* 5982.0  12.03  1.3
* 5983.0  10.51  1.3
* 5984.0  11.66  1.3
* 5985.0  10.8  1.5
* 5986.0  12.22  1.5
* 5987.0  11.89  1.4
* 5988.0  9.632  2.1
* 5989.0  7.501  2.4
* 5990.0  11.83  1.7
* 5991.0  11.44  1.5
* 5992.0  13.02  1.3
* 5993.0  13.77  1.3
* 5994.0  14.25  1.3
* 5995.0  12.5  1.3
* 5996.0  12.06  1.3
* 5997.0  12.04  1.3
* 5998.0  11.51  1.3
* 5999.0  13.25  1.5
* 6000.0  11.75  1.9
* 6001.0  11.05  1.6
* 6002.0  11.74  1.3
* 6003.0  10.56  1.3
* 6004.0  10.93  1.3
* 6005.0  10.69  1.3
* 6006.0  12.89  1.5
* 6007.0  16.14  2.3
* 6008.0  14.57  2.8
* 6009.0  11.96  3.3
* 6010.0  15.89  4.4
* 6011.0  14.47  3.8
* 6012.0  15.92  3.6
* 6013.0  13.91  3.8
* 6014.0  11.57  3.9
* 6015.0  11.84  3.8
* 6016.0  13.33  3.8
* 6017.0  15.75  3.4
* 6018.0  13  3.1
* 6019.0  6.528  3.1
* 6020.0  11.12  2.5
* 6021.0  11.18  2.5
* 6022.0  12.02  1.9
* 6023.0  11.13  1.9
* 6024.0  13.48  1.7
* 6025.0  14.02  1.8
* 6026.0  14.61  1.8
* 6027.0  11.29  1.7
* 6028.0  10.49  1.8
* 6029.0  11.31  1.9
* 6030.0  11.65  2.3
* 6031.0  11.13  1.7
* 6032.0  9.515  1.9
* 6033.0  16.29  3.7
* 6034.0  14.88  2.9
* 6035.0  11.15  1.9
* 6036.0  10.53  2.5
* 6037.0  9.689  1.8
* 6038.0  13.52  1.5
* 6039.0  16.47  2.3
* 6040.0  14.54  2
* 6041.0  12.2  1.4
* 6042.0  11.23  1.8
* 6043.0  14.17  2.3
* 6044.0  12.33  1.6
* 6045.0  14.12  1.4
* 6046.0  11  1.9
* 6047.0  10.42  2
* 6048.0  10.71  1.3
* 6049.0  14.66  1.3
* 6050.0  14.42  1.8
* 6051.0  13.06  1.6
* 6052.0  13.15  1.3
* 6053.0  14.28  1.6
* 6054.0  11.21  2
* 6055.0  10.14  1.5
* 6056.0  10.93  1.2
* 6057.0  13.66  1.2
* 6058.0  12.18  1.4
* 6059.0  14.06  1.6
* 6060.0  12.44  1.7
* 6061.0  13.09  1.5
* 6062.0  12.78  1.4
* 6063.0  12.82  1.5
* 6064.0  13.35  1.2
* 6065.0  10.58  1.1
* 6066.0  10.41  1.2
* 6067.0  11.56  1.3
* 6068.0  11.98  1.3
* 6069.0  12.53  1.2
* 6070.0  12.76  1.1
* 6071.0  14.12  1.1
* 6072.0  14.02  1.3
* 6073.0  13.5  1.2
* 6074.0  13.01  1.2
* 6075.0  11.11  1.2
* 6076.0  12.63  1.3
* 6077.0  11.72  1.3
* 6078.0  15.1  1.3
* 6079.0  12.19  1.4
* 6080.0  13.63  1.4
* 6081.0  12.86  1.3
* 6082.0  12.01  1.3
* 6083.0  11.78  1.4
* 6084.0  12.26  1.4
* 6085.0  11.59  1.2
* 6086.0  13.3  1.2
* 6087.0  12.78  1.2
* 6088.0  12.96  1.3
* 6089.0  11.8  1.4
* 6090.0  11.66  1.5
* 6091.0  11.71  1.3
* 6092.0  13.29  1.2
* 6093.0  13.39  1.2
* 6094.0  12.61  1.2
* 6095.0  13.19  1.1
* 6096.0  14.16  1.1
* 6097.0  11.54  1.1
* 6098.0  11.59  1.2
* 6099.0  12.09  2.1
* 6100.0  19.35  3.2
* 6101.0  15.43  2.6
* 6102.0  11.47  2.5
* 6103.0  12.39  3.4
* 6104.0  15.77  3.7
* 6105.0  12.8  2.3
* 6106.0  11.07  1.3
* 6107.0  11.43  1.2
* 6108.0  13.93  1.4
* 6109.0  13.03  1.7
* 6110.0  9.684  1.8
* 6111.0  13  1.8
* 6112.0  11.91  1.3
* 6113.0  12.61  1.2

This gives 0.06 mag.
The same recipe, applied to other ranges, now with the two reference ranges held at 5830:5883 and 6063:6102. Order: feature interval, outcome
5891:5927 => 0.079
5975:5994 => 0.065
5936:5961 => 0.055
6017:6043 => 0.033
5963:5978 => 0.019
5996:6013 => -0.027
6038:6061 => -0.013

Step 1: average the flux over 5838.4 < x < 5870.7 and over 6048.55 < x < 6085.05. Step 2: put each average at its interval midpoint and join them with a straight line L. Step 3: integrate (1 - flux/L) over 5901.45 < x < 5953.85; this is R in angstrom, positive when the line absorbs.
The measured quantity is 1.8 angstrom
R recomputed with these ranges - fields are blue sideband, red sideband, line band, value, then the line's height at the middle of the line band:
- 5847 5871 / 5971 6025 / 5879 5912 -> 1.7 angstrom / 11.9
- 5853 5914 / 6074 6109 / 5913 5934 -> -0.7 angstrom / 11.7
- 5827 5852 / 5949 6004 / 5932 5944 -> 0.2 angstrom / 12.1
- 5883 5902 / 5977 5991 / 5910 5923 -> -1.0 angstrom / 11.1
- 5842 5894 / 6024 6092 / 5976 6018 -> -0.3 angstrom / 12.3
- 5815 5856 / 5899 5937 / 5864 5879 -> 0.8 angstrom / 12.3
